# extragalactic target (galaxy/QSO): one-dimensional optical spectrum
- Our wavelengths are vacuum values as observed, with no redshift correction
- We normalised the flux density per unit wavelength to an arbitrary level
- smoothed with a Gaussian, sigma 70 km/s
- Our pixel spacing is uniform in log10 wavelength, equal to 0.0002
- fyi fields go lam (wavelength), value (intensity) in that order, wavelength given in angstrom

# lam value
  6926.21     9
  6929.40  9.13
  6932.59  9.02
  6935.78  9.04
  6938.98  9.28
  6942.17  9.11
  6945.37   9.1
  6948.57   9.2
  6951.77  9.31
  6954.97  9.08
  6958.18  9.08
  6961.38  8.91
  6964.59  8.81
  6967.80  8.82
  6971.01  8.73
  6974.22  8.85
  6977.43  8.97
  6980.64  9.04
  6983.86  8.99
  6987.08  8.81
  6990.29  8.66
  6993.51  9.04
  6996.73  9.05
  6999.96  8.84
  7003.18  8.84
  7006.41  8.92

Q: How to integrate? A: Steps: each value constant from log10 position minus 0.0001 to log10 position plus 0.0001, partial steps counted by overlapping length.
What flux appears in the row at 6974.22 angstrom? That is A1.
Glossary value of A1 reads 8.85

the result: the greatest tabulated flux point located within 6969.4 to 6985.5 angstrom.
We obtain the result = 9.04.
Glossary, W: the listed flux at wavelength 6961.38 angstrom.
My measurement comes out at 8.91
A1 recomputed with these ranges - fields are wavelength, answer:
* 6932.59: 9.02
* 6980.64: 9.04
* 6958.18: 9.08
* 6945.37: 9.1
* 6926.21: 9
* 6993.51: 9.04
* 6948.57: 9.2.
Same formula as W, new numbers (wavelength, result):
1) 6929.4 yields 9.13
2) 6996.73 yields 9.05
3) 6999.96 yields 8.84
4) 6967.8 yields 8.82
